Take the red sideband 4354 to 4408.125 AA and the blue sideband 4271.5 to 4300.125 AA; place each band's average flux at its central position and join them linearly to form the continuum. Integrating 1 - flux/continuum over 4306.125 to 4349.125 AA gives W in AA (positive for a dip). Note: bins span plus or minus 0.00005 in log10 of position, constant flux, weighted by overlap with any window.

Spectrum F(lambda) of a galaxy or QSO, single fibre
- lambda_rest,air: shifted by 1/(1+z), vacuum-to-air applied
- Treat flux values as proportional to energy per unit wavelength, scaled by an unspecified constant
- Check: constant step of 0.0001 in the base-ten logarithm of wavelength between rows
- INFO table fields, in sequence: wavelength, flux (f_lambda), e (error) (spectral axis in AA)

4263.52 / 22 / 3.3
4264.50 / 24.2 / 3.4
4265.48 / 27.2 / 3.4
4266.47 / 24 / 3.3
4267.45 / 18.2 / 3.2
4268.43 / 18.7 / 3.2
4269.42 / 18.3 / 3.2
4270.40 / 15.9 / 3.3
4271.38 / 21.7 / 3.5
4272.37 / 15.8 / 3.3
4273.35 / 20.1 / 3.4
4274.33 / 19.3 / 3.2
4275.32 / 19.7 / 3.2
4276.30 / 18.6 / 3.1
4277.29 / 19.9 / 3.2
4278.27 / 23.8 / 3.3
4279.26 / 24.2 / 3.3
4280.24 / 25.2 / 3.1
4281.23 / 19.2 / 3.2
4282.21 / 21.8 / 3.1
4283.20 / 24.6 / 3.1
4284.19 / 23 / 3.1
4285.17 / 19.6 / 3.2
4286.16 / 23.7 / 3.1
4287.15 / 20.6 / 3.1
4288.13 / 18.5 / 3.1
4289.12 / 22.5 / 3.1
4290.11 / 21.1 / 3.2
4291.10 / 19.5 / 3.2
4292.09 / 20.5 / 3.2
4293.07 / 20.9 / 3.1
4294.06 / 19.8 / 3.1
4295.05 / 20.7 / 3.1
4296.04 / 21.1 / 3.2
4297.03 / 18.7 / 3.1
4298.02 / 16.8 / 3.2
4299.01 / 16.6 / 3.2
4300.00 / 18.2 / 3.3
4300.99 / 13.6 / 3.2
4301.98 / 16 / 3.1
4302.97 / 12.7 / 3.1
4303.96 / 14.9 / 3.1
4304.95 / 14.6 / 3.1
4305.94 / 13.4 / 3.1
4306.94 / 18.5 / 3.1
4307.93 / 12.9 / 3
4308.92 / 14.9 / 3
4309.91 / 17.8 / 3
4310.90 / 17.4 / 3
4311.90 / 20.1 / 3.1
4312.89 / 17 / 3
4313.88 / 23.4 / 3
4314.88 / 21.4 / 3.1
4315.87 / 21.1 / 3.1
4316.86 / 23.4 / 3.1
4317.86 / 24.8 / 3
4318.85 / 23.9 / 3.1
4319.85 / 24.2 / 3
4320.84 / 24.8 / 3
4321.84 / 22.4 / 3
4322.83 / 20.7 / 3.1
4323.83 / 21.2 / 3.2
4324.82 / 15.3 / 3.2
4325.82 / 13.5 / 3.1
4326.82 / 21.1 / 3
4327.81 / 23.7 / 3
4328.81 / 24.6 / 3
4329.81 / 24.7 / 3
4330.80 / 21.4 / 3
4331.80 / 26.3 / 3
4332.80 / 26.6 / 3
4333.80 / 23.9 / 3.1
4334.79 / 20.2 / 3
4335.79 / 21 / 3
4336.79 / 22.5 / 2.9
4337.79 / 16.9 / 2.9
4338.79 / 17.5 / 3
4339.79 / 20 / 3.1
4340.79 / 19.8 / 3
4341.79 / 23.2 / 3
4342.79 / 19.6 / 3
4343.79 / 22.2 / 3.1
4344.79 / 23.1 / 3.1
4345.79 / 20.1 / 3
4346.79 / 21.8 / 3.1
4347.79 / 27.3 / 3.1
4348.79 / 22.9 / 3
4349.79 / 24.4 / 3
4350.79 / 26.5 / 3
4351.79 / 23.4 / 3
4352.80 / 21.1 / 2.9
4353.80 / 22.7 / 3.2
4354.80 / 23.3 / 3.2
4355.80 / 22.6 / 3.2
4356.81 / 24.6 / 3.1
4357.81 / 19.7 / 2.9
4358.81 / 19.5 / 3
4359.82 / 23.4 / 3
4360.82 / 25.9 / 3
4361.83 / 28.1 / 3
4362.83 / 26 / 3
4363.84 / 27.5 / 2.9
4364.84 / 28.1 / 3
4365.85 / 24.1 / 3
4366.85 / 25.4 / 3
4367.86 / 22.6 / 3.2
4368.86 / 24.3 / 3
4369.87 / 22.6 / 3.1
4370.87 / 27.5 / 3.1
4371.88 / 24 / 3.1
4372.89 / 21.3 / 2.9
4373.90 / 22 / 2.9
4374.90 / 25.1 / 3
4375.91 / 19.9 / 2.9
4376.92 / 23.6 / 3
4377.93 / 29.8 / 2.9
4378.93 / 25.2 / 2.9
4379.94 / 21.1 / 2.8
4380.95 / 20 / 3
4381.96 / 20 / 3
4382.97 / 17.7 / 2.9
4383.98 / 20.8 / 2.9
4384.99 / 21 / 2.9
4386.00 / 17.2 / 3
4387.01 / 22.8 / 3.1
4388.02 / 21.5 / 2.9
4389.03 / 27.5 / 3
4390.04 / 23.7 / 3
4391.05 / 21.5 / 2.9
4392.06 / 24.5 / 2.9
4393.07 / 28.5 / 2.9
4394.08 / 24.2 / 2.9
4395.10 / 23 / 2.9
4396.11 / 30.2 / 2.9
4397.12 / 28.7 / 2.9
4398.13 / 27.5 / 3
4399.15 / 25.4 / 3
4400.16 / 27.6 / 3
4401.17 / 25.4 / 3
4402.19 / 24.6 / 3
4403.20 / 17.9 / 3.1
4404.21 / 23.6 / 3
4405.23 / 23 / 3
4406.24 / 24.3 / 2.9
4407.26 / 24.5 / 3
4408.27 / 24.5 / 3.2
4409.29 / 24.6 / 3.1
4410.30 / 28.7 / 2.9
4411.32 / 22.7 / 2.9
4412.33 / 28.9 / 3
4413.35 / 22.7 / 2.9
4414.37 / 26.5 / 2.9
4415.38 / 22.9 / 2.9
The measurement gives 1.79 AA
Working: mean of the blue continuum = 20.5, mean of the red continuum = 23.8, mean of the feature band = 21.1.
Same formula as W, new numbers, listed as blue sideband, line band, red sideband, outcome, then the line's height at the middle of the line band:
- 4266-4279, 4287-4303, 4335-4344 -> 0.8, 19.8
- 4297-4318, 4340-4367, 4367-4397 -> -3.1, 21.1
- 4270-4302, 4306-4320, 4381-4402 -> 0.9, 21.1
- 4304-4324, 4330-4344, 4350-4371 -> 0.2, 21.9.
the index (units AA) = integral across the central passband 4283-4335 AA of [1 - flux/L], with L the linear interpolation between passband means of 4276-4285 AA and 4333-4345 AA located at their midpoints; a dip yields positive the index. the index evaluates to 3.7 AA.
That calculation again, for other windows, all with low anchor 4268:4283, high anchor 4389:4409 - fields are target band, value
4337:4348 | 0.9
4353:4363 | 0.0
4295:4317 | 4.1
